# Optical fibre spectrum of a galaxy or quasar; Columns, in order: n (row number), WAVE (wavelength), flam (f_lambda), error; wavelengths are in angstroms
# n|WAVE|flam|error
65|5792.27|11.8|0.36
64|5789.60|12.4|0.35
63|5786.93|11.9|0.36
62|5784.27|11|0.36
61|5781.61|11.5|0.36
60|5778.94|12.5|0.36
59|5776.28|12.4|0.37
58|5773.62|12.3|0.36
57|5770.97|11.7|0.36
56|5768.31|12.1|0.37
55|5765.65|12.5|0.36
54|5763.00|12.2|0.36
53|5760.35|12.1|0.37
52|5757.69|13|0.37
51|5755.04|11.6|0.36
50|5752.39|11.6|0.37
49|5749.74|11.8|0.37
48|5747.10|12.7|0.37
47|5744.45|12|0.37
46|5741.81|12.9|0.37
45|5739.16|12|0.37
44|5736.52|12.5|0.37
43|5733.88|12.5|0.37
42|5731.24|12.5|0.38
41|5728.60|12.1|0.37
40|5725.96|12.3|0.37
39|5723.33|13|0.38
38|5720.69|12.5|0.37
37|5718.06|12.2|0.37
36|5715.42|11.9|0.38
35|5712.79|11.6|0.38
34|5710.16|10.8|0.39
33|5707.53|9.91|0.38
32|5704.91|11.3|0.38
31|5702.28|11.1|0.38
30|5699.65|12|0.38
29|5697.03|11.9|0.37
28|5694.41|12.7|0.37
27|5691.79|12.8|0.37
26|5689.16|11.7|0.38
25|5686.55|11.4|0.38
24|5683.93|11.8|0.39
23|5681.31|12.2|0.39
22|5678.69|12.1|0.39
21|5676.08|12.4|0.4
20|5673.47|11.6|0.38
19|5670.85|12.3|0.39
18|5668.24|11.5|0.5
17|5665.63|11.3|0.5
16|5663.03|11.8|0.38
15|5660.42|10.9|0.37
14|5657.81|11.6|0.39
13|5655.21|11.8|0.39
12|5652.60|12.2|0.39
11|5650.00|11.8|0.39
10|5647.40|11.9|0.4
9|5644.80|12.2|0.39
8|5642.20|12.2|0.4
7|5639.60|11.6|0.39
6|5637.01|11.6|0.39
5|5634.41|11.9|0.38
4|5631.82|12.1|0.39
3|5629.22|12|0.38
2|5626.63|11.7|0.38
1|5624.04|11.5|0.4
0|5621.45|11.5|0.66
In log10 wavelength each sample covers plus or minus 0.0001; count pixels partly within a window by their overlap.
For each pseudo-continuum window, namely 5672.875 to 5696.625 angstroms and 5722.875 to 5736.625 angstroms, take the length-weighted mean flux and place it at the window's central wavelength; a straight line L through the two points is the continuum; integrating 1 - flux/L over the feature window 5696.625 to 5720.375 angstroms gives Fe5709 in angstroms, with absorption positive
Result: 1.6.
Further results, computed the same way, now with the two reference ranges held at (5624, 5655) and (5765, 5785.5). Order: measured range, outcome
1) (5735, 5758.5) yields -0.5 angstroms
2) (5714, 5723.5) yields -0.3 angstroms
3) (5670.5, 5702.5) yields -0.2 angstroms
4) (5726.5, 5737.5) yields -0.4 angstroms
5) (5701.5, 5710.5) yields 0.9 angstroms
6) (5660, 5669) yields 0.4 angstroms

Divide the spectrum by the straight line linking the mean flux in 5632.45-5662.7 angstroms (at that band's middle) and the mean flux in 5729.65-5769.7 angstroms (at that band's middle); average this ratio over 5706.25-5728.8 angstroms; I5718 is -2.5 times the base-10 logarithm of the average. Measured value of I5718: 0.03 mag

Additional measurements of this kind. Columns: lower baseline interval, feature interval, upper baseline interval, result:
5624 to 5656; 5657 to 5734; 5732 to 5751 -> 0.027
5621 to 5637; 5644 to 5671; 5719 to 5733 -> 0.024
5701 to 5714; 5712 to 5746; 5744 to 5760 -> -0.074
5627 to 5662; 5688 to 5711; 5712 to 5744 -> 0.052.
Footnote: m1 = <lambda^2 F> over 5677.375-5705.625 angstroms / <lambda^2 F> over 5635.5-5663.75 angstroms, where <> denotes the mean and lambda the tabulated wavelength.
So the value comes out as 1.03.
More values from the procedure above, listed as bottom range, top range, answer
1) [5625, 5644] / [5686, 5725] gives 1.02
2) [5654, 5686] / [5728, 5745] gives 1.08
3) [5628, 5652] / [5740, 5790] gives 1.06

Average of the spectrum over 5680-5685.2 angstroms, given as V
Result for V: 12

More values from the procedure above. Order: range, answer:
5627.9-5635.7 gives 12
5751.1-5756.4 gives 11.6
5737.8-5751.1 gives 12.3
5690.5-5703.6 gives 12.1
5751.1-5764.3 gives 12.1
